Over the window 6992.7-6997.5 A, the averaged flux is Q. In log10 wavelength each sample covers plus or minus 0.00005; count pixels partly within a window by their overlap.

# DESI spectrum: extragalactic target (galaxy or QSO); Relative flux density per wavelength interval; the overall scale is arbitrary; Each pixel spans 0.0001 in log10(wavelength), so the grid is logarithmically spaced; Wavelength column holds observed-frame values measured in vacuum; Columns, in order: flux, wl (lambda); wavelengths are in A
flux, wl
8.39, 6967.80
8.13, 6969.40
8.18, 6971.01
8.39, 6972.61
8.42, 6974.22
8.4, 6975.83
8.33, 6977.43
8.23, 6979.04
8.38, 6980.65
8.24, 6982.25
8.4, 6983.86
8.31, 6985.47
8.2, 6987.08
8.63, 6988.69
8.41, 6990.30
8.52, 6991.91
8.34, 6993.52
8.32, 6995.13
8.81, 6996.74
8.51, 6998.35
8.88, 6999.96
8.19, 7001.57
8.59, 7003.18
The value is 8.49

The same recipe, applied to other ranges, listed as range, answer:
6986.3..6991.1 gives 8.41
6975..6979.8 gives 8.32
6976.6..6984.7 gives 8.32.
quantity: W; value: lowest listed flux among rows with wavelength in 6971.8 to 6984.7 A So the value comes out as 8.23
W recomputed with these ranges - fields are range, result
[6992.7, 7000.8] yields 8.32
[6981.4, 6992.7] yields 8.2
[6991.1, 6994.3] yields 8.34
